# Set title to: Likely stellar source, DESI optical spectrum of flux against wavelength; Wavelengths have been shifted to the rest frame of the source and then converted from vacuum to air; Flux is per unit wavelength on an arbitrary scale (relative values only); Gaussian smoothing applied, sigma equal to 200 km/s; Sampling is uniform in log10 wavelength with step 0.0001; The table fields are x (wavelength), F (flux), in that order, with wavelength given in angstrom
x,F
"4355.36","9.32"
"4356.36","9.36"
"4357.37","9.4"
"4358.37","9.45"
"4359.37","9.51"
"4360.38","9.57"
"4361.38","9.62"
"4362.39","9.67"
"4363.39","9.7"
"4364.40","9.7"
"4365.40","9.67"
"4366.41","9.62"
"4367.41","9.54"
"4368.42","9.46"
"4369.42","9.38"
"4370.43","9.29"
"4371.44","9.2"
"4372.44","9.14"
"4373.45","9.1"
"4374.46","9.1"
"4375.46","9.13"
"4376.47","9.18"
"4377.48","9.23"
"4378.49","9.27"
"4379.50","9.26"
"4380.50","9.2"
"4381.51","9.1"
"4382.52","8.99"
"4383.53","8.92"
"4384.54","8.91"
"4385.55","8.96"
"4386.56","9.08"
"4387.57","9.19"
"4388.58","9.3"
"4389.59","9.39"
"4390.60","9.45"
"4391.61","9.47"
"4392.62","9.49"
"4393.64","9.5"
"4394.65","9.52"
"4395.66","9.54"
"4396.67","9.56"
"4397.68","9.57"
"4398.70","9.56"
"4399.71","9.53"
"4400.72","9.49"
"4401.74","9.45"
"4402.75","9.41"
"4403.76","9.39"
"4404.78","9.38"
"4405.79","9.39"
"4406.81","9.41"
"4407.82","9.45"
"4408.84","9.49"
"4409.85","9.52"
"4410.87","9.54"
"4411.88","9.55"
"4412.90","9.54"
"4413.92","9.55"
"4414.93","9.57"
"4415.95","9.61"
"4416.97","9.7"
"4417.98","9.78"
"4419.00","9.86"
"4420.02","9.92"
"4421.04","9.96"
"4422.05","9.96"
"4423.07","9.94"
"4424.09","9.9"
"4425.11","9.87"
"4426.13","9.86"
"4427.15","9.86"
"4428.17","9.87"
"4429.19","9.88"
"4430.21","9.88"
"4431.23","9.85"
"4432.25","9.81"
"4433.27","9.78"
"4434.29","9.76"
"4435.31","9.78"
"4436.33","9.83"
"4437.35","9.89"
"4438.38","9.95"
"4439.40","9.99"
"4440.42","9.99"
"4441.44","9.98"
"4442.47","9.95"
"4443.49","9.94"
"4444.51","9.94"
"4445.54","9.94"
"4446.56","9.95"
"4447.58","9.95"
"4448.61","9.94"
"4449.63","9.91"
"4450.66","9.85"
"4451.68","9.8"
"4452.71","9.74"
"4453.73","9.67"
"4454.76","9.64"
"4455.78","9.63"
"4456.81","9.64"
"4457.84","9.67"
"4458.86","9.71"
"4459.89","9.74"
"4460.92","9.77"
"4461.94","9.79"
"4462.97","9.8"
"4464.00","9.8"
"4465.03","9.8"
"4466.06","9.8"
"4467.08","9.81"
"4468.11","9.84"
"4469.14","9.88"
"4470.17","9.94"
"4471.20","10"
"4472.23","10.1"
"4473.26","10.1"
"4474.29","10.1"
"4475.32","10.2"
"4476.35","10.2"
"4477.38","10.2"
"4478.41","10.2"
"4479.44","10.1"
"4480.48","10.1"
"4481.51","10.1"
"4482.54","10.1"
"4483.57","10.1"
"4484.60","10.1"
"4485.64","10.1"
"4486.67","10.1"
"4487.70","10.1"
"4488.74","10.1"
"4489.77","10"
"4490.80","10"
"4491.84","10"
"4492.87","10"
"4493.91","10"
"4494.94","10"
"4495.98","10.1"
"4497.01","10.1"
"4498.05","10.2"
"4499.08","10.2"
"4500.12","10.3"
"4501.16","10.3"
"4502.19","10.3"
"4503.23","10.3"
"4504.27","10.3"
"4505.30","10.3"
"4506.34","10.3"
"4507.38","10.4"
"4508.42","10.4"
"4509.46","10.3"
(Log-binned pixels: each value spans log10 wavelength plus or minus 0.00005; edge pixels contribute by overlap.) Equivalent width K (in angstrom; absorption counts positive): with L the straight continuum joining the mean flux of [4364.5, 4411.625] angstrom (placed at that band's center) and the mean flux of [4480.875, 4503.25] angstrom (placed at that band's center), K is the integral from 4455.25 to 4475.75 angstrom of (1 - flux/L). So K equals 0.1 angstrom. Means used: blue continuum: 9.35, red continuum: 10.1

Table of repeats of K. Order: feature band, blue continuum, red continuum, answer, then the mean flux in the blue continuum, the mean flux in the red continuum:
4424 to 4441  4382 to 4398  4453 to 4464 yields -0.55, 9.3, 9.71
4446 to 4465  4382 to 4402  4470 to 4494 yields 0.17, 9.34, 10.1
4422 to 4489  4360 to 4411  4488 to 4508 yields -0.36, 9.37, 10.2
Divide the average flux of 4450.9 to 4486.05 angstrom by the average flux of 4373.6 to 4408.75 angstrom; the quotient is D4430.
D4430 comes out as 1.1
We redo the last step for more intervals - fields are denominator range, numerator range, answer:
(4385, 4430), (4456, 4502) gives 1.05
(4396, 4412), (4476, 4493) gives 1.06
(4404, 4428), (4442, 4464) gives 1.01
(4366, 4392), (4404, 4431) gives 1.05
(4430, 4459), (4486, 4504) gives 1.03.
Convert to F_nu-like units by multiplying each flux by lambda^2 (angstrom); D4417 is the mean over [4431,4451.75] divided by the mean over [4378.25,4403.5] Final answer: 1.09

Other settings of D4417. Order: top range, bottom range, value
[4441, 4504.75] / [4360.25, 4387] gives 1.12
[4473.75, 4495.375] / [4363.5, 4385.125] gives 1.15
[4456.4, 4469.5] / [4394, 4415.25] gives 1.06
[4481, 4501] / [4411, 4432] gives 1.06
